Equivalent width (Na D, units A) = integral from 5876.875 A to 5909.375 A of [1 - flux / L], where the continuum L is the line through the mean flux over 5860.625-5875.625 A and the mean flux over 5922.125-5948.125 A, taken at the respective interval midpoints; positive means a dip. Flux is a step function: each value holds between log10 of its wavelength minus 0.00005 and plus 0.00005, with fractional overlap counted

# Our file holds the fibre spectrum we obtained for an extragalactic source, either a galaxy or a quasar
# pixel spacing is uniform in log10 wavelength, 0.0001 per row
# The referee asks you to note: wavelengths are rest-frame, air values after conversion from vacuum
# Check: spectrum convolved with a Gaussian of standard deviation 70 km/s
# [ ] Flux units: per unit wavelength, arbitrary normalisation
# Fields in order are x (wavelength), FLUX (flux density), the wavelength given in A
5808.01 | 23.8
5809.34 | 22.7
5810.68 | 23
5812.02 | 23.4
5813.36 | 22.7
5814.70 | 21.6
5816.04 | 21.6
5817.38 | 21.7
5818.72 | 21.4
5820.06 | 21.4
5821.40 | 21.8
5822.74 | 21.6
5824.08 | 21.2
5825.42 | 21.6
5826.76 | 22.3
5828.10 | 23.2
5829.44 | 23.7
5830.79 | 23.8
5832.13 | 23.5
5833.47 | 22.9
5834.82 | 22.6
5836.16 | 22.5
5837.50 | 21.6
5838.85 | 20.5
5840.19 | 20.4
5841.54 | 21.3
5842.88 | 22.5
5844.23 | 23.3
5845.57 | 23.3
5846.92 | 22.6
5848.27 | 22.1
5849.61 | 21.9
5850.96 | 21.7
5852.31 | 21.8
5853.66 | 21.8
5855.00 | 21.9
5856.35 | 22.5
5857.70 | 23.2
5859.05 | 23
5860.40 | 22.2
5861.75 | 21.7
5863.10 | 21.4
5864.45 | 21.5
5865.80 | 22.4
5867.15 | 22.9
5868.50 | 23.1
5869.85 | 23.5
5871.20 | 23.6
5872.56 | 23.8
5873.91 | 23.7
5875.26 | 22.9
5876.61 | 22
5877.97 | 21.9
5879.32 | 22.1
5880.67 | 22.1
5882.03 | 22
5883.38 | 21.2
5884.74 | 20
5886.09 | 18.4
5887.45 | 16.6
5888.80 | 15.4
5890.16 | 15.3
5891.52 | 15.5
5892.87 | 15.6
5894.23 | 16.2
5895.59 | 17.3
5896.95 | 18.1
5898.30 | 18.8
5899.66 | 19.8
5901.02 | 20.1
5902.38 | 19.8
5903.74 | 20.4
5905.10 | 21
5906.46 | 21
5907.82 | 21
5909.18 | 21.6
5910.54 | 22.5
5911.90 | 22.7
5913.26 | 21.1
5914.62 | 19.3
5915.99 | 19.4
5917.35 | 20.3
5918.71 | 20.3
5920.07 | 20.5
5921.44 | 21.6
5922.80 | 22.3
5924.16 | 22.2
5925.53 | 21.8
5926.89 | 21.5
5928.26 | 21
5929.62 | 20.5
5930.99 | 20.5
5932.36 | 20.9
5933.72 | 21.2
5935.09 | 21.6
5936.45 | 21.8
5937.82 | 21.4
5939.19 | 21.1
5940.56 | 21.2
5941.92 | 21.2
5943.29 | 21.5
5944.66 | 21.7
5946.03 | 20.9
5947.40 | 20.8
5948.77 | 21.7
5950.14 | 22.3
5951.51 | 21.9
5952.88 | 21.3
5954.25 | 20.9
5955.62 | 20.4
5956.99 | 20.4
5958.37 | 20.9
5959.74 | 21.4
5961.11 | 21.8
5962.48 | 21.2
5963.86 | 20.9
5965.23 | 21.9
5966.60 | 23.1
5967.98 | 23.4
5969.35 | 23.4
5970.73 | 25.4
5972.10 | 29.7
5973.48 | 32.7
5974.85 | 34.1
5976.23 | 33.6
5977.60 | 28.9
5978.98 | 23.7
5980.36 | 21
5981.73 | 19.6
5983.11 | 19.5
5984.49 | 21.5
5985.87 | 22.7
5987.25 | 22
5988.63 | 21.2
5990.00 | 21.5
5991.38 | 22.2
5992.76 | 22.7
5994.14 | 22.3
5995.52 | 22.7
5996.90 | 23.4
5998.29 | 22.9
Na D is 4.4 A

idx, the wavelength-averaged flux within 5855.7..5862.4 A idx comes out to 22.5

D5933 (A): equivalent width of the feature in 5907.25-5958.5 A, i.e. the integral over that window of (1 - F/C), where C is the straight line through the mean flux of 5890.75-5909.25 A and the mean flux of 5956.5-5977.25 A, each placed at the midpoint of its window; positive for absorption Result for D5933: 1.5 A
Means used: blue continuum 18.9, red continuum 25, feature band 21.2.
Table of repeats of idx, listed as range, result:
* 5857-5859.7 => 23.1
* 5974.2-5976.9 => 33.8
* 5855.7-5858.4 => 22.8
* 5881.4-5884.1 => 21.6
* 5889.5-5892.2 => 15.4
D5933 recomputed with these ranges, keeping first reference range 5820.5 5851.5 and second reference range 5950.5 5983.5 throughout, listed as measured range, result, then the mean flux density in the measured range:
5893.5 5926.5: 3.9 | 20.4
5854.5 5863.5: 0.1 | 22.3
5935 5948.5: 1.3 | 21.3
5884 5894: 2.7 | 16.7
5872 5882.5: 0.1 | 22.6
